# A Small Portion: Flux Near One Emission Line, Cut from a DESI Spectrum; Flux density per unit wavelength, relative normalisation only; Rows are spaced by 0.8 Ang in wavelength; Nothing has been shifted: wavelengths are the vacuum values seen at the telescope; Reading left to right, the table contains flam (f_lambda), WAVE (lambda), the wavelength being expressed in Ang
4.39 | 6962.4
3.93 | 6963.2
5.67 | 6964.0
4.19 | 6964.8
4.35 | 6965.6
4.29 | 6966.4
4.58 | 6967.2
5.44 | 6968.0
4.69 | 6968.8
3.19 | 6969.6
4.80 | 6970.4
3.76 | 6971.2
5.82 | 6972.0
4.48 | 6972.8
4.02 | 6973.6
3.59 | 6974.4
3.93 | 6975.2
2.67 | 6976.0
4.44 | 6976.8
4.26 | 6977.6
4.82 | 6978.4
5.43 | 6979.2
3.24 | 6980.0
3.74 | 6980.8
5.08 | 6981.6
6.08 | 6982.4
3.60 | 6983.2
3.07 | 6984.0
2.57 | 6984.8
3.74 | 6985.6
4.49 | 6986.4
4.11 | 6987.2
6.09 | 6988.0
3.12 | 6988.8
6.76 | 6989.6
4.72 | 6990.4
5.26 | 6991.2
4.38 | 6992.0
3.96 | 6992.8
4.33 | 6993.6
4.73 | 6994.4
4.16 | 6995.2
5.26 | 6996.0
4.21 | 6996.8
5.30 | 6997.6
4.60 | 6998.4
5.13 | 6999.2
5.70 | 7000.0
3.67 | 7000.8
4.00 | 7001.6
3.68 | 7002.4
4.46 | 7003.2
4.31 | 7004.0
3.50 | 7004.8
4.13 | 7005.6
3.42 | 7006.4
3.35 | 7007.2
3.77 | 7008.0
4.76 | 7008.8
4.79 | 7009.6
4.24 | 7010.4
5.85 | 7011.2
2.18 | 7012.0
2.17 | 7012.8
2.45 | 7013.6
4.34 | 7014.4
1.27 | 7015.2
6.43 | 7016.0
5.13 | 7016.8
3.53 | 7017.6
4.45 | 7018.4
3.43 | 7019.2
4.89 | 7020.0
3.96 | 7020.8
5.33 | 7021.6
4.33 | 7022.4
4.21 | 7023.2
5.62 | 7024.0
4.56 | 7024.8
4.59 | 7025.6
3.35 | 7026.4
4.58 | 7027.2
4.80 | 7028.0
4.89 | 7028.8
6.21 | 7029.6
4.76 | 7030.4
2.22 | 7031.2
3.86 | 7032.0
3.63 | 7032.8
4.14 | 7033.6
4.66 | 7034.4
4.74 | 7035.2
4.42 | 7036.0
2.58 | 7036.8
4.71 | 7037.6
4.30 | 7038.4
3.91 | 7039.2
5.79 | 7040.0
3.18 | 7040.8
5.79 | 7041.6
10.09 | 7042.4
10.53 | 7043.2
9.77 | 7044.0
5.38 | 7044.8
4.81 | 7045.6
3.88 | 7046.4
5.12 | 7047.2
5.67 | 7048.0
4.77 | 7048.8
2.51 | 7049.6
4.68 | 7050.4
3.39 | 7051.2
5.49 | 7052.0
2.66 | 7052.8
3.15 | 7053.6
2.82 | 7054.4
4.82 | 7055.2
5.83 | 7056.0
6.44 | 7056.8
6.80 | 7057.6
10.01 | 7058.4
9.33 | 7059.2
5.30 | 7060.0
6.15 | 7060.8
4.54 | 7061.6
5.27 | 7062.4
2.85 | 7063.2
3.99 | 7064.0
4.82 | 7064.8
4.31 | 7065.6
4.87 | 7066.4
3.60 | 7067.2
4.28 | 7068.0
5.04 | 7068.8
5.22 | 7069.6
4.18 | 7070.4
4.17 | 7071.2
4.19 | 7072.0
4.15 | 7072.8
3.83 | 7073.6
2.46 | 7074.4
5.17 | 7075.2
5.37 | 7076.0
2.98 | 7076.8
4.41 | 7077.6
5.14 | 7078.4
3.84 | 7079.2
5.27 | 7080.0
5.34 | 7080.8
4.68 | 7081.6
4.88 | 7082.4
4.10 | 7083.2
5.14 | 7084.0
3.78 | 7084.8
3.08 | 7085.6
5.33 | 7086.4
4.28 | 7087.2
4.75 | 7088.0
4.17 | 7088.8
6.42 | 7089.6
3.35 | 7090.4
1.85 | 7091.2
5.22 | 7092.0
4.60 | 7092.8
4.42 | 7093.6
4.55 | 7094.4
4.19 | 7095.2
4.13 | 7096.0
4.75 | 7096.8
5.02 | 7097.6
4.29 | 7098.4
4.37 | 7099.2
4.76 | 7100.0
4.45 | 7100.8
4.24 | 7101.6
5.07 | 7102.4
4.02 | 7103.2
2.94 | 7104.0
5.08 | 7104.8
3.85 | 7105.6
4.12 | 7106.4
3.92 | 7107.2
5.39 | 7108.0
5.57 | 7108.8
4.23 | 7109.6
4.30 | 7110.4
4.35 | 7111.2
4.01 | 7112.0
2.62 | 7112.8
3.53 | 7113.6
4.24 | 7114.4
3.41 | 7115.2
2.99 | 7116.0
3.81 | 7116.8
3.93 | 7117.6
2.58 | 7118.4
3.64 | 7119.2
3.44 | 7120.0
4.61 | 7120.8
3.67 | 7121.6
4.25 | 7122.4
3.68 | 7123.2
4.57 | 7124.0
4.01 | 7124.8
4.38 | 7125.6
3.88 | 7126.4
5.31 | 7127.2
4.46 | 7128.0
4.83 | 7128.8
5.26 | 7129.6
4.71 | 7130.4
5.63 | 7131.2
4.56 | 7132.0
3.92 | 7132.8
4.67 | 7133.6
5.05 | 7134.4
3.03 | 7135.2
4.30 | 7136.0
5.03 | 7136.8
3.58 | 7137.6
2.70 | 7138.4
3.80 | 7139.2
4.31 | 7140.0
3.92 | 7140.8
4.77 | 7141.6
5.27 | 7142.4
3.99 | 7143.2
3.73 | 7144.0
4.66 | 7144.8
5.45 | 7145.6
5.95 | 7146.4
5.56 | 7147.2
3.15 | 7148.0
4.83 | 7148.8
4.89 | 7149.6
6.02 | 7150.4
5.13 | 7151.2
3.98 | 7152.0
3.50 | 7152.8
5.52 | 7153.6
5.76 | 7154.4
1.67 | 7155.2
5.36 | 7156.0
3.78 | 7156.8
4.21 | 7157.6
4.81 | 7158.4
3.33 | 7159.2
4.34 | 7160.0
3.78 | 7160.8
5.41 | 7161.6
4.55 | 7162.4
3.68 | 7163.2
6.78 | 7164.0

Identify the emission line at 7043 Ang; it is [S II]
